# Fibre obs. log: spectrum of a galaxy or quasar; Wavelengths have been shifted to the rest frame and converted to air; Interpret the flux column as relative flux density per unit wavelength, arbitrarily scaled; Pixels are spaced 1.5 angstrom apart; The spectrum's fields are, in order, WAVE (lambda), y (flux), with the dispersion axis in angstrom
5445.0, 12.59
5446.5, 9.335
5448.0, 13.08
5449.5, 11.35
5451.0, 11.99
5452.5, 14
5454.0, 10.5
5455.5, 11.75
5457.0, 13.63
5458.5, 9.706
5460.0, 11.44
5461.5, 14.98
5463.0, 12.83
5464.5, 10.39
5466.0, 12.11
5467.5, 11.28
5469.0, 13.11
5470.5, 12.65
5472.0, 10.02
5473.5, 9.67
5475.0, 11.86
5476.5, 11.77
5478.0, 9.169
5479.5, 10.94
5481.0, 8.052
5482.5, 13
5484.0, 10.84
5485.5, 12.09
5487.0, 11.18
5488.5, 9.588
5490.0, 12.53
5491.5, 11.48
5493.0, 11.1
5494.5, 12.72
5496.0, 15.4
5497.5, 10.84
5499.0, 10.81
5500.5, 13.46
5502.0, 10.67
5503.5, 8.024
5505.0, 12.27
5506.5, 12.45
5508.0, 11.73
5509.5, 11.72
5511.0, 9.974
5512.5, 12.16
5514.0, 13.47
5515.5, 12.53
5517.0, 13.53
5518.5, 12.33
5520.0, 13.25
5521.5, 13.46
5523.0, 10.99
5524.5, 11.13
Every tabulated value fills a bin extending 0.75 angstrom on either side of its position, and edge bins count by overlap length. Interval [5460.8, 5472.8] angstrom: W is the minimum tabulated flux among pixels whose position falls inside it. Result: 10.02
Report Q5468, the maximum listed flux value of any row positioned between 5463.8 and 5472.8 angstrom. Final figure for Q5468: 13.11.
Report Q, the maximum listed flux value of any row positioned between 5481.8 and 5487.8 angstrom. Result 13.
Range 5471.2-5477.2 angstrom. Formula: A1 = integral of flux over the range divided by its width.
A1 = 10.8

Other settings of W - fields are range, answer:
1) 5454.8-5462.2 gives 9.706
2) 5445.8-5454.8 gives 9.335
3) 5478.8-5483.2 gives 8.052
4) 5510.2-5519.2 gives 9.974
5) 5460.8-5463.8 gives 12.83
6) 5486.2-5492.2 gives 9.588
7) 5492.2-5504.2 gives 8.024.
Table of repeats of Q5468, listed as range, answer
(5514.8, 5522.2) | 13.53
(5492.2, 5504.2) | 15.4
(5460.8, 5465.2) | 14.98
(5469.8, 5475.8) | 12.65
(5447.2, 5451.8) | 13.08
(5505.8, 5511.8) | 12.45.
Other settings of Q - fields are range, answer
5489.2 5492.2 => 12.53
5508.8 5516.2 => 13.47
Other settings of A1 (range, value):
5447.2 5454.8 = 12.2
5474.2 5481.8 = 10.4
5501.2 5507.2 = 10.9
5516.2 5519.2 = 12.9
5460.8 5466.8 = 12.5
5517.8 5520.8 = 12.8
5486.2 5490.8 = 11.1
